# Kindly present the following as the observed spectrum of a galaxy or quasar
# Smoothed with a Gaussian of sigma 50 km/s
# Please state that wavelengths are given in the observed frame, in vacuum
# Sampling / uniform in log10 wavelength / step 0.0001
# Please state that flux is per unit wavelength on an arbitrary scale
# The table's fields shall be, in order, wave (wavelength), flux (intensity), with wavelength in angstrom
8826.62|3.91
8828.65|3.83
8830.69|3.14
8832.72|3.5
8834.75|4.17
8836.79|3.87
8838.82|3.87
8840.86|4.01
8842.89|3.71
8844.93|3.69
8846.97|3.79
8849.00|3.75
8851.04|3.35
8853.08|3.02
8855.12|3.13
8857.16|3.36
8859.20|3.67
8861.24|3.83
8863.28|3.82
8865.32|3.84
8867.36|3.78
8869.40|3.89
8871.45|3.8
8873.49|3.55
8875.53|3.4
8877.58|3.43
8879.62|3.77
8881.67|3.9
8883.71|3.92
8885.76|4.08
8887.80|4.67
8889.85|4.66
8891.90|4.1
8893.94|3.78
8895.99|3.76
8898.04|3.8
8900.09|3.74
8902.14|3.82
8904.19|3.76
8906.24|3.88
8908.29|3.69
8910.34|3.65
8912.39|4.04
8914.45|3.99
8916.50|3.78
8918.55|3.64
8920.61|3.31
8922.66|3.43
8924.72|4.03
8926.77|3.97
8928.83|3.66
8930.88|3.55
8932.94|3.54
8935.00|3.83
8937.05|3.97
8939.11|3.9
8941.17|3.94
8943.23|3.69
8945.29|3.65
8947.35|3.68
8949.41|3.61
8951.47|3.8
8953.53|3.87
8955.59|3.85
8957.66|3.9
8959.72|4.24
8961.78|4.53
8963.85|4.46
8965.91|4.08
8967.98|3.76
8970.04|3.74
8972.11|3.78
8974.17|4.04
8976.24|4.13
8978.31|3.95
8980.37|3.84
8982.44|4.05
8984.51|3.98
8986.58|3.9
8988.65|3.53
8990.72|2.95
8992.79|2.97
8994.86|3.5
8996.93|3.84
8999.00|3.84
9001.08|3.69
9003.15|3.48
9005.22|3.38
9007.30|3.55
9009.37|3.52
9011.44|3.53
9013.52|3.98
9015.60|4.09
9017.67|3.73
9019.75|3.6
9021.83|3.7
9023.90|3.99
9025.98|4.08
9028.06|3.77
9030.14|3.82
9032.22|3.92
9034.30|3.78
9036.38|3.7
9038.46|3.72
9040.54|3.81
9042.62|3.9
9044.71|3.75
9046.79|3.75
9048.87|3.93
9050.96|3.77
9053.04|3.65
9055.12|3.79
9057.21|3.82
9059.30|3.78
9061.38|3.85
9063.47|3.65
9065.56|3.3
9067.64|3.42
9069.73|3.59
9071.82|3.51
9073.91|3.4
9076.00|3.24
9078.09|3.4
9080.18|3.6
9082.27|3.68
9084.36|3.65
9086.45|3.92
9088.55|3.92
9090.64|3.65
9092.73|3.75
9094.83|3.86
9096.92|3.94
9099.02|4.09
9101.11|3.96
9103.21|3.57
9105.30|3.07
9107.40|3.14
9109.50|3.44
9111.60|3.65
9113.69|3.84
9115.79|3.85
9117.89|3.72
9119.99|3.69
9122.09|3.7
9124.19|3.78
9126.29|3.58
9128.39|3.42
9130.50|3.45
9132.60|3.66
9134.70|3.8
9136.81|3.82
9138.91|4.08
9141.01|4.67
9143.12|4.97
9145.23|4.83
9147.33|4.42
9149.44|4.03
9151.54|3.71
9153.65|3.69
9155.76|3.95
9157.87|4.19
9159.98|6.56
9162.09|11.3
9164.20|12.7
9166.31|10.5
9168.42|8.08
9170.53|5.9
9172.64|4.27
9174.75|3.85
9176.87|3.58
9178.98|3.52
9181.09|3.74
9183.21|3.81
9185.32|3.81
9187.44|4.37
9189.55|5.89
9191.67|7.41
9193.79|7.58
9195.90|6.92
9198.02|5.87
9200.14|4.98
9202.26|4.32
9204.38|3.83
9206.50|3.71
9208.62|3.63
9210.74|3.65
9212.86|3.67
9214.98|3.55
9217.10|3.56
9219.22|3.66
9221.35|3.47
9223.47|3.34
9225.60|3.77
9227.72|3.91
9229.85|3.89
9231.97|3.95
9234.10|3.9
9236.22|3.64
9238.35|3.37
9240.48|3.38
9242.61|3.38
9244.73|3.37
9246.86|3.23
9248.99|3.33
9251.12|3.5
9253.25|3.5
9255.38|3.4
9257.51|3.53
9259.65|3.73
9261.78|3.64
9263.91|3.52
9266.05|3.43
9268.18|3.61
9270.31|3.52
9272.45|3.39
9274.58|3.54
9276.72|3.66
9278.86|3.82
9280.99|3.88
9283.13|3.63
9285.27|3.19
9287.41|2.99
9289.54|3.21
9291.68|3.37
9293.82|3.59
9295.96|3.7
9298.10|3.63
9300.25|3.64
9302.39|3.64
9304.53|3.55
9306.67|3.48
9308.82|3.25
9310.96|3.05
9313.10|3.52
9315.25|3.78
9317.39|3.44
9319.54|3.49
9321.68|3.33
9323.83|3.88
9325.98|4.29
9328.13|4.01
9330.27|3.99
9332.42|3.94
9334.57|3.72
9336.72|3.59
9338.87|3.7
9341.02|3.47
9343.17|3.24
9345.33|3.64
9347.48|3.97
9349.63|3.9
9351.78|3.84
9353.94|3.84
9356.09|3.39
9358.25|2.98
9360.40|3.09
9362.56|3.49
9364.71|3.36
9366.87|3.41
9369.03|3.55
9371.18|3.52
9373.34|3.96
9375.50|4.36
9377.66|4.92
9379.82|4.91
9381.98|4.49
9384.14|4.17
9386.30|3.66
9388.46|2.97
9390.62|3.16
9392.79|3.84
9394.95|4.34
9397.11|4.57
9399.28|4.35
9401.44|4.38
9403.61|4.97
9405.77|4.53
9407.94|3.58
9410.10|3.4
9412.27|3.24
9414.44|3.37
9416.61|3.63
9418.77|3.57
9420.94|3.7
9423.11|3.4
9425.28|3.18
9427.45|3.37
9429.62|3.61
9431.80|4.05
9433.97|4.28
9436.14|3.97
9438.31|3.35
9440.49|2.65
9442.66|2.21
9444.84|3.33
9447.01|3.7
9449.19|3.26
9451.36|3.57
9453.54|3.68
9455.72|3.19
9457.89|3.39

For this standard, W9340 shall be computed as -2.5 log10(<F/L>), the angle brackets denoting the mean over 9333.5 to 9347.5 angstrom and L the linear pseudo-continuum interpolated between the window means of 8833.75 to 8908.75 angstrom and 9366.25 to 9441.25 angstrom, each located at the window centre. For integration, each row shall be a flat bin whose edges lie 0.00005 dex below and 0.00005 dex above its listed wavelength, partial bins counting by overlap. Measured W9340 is 0.073 mag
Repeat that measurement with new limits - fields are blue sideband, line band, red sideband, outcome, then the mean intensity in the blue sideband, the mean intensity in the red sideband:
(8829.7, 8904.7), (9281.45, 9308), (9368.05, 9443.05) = 0.100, 3.76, 3.82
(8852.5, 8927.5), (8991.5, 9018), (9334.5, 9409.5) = 0.054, 3.78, 3.85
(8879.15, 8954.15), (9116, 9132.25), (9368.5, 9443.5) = 0.056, 3.83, 3.81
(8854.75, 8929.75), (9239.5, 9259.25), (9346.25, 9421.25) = 0.125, 3.8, 3.84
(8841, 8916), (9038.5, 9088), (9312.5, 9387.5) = 0.032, 3.78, 3.77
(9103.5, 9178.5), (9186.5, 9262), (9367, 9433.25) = 0.095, 4.75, 3.89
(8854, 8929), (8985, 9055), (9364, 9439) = 0.031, 3.79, 3.87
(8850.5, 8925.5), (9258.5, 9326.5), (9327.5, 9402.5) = 0.081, 3.76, 3.82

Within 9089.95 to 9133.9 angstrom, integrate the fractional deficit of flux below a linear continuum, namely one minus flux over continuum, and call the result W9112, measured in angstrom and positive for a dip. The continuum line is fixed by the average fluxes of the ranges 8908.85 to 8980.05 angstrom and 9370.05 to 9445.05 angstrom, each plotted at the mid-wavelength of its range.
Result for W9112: 2.0 angstrom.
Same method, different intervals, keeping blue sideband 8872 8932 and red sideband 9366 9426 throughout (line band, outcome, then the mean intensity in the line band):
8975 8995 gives 0.7 angstrom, 3.69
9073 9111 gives 2.2 angstrom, 3.63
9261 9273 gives 1.1 angstrom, 3.52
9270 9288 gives 1.7 angstrom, 3.53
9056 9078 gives 1.7 angstrom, 3.55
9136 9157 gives -2.0 angstrom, 4.22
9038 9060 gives 0.3 angstrom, 3.79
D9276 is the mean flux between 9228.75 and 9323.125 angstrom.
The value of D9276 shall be 3.51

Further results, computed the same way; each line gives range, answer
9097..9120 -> 3.65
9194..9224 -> 4.27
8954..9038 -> 3.8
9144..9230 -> 5.02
